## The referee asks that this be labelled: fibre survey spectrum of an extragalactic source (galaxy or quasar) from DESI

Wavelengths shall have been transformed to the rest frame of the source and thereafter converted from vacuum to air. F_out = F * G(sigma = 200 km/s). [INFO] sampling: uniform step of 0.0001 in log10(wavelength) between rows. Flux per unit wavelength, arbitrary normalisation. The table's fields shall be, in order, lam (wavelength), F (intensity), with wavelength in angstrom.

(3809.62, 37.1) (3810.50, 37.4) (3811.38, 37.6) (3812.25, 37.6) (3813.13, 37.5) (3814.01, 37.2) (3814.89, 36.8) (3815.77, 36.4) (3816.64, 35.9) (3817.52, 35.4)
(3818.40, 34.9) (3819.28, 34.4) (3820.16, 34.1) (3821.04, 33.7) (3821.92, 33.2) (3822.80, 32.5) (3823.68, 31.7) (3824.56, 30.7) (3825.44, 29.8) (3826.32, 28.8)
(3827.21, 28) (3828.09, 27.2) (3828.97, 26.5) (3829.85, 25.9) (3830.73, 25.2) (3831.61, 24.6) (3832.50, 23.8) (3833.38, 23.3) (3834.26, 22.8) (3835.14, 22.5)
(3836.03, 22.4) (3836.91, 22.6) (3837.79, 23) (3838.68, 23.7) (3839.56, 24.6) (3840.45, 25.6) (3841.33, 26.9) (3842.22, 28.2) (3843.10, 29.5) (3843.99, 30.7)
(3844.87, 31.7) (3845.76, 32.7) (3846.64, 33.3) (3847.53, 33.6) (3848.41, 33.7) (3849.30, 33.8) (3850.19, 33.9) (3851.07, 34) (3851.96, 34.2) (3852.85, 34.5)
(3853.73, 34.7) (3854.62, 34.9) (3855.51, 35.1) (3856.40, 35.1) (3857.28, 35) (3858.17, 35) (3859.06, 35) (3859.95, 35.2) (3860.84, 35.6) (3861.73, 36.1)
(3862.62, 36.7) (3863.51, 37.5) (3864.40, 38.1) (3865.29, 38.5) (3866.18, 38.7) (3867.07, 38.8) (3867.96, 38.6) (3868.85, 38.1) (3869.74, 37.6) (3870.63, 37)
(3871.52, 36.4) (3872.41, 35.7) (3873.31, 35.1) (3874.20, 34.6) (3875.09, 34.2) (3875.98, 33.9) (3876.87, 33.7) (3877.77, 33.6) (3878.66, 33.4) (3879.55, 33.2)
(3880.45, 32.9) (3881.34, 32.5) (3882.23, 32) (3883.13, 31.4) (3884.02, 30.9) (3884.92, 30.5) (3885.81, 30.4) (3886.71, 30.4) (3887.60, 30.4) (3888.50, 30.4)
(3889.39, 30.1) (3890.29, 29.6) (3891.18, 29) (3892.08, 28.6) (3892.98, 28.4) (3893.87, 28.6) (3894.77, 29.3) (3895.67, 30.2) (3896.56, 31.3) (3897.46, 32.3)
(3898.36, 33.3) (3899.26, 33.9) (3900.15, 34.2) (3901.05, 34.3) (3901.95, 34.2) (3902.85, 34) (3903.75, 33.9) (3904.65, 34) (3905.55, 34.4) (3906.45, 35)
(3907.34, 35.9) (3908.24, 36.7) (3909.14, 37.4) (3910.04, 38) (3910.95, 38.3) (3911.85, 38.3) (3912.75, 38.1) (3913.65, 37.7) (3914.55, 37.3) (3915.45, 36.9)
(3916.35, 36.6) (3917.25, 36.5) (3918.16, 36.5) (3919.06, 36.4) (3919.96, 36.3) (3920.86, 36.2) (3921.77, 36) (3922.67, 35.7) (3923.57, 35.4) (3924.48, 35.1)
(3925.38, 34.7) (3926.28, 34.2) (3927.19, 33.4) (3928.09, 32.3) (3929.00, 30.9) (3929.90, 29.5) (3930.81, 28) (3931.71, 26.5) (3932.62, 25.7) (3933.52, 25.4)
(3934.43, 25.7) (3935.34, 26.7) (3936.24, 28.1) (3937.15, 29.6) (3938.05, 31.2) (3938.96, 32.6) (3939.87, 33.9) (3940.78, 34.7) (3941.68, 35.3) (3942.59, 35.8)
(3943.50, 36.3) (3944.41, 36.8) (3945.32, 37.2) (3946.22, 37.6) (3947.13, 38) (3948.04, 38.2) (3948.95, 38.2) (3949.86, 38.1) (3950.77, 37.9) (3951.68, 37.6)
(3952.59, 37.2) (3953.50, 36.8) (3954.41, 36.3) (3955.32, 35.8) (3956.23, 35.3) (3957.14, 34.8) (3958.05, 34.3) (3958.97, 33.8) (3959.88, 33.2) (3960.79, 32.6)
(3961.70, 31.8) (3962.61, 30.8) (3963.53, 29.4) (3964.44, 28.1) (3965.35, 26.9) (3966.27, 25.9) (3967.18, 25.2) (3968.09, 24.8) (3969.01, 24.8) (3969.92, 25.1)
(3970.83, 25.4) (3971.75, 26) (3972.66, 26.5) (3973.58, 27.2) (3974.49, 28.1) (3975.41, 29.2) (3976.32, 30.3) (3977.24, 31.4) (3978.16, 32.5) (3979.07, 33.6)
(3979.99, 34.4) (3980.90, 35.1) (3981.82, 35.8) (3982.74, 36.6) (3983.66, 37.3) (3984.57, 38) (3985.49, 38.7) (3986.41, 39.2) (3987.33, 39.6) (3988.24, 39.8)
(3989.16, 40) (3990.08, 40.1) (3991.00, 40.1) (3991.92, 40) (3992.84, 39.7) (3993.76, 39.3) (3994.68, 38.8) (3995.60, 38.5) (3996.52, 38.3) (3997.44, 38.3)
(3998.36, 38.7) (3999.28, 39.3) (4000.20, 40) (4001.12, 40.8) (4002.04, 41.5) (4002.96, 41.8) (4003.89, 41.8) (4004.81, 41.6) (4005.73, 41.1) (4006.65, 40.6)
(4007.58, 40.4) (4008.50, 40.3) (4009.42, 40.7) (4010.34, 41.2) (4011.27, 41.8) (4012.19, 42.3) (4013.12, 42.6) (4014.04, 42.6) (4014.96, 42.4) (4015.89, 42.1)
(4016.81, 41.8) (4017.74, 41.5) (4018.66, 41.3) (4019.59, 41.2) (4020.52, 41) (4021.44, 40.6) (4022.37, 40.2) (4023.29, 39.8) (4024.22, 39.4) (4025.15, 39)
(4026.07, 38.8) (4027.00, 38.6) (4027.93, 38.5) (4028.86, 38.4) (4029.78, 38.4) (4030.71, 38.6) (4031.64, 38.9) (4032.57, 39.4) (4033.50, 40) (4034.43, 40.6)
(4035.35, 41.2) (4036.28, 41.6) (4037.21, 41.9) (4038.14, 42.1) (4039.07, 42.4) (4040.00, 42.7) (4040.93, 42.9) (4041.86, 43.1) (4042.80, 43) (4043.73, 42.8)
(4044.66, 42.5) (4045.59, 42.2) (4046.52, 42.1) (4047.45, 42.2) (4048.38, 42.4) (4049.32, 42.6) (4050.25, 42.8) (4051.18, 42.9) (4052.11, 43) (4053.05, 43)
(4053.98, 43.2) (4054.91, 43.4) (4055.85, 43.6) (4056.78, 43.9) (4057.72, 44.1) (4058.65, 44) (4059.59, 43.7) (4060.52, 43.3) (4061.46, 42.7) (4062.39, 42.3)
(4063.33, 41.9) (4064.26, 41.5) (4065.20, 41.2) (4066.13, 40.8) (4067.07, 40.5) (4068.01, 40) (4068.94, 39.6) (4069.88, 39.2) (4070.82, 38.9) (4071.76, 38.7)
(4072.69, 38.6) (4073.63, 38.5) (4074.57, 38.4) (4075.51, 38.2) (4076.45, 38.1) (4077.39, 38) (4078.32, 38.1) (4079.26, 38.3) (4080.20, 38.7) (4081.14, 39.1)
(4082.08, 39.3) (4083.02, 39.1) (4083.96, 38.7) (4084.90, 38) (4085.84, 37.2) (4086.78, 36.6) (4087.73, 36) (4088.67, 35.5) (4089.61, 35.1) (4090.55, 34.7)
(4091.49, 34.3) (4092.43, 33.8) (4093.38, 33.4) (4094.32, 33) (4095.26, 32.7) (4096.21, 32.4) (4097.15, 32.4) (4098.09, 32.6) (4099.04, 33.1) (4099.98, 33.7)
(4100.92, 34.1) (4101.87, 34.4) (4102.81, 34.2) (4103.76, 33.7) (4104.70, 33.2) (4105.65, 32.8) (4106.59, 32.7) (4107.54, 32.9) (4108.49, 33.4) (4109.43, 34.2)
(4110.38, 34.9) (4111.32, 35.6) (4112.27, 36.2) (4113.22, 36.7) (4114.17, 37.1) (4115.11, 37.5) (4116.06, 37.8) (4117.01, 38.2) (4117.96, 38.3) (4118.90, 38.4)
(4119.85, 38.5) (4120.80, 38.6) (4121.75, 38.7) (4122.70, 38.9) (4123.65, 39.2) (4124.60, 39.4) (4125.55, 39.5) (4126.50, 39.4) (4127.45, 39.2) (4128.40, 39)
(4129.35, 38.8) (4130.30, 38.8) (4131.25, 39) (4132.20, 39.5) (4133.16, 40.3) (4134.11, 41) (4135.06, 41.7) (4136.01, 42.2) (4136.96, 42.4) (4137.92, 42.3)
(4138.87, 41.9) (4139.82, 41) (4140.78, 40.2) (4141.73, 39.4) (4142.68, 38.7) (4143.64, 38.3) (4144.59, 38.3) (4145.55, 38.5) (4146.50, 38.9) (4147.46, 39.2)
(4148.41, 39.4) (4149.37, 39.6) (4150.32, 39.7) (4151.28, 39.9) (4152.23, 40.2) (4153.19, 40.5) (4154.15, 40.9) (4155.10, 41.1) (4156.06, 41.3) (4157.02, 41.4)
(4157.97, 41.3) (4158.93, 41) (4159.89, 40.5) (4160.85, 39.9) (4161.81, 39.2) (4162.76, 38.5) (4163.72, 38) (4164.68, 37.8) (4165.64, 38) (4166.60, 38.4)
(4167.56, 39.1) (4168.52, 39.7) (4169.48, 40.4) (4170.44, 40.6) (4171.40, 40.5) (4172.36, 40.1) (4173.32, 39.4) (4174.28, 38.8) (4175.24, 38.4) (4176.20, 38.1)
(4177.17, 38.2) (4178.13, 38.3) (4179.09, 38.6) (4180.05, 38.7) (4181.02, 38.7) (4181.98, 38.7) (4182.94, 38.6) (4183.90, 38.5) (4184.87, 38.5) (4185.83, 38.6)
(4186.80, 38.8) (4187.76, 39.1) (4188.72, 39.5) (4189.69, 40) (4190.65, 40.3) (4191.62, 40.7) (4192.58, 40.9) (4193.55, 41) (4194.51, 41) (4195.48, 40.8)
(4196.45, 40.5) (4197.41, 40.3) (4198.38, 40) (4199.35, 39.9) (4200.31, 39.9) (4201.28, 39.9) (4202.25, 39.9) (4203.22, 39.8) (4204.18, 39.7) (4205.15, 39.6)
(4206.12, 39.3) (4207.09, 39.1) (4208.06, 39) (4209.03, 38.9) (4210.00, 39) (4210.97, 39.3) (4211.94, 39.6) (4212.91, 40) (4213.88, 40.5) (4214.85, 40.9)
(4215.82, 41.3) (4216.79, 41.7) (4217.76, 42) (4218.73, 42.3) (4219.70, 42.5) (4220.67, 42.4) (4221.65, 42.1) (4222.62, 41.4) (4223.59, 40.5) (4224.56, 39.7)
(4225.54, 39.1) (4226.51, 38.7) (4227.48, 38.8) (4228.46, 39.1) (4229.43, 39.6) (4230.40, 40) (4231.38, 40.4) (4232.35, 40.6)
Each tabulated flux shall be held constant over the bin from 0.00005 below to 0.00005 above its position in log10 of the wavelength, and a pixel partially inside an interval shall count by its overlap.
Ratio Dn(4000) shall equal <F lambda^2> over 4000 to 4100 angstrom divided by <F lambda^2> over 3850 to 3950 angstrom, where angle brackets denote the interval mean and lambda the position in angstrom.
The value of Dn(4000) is 1.27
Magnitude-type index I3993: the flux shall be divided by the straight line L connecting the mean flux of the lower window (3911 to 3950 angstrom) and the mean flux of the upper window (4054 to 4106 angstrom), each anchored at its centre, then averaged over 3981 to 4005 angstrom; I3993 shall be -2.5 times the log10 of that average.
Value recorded -0.10 mag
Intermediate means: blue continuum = 34.1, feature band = 39.3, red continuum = 37.9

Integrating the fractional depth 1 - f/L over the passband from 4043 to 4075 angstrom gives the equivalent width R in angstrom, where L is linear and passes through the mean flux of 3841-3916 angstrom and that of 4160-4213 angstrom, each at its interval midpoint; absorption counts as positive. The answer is -4.0 angstrom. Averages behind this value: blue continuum 34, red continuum 39.4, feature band 41.8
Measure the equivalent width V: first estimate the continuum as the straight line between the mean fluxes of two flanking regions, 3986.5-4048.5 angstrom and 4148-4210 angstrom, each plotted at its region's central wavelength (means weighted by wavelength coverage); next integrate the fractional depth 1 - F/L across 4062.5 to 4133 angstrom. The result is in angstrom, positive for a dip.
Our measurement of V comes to 5.4 angstrom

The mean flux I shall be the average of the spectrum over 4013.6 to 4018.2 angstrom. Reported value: 42.1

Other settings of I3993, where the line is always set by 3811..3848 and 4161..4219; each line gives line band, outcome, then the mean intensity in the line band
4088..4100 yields 0.10 mag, 33.6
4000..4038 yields -0.16 mag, 40.7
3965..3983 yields 0.16 mag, 29.2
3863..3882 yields -0.15 mag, 35.8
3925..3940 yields 0.10 mag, 29.8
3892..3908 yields -0.03 mag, 32.7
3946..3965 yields -0.05 mag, 35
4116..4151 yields -0.04 mag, 39.5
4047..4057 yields -0.20 mag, 43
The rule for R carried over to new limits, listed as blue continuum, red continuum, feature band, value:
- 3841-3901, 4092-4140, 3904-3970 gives 1.34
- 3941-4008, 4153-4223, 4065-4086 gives -0.82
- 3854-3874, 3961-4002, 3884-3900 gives 2.41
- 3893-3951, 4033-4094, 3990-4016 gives -2.03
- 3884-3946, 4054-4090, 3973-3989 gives 0.62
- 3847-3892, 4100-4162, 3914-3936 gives 1.44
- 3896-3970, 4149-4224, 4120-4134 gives -0.28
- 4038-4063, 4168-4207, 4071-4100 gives 3.96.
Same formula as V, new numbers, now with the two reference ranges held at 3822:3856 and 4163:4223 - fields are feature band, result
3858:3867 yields -2.1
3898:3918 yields -3.1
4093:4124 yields 1.6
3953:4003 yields -1.4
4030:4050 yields -3.7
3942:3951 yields -1.4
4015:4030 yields -2.4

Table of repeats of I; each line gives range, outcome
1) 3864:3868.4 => 38.6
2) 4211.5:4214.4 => 40.1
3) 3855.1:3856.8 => 35.1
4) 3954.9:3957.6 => 35.3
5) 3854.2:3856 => 34.9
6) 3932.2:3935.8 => 25.9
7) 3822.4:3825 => 31.6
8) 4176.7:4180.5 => 38.5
